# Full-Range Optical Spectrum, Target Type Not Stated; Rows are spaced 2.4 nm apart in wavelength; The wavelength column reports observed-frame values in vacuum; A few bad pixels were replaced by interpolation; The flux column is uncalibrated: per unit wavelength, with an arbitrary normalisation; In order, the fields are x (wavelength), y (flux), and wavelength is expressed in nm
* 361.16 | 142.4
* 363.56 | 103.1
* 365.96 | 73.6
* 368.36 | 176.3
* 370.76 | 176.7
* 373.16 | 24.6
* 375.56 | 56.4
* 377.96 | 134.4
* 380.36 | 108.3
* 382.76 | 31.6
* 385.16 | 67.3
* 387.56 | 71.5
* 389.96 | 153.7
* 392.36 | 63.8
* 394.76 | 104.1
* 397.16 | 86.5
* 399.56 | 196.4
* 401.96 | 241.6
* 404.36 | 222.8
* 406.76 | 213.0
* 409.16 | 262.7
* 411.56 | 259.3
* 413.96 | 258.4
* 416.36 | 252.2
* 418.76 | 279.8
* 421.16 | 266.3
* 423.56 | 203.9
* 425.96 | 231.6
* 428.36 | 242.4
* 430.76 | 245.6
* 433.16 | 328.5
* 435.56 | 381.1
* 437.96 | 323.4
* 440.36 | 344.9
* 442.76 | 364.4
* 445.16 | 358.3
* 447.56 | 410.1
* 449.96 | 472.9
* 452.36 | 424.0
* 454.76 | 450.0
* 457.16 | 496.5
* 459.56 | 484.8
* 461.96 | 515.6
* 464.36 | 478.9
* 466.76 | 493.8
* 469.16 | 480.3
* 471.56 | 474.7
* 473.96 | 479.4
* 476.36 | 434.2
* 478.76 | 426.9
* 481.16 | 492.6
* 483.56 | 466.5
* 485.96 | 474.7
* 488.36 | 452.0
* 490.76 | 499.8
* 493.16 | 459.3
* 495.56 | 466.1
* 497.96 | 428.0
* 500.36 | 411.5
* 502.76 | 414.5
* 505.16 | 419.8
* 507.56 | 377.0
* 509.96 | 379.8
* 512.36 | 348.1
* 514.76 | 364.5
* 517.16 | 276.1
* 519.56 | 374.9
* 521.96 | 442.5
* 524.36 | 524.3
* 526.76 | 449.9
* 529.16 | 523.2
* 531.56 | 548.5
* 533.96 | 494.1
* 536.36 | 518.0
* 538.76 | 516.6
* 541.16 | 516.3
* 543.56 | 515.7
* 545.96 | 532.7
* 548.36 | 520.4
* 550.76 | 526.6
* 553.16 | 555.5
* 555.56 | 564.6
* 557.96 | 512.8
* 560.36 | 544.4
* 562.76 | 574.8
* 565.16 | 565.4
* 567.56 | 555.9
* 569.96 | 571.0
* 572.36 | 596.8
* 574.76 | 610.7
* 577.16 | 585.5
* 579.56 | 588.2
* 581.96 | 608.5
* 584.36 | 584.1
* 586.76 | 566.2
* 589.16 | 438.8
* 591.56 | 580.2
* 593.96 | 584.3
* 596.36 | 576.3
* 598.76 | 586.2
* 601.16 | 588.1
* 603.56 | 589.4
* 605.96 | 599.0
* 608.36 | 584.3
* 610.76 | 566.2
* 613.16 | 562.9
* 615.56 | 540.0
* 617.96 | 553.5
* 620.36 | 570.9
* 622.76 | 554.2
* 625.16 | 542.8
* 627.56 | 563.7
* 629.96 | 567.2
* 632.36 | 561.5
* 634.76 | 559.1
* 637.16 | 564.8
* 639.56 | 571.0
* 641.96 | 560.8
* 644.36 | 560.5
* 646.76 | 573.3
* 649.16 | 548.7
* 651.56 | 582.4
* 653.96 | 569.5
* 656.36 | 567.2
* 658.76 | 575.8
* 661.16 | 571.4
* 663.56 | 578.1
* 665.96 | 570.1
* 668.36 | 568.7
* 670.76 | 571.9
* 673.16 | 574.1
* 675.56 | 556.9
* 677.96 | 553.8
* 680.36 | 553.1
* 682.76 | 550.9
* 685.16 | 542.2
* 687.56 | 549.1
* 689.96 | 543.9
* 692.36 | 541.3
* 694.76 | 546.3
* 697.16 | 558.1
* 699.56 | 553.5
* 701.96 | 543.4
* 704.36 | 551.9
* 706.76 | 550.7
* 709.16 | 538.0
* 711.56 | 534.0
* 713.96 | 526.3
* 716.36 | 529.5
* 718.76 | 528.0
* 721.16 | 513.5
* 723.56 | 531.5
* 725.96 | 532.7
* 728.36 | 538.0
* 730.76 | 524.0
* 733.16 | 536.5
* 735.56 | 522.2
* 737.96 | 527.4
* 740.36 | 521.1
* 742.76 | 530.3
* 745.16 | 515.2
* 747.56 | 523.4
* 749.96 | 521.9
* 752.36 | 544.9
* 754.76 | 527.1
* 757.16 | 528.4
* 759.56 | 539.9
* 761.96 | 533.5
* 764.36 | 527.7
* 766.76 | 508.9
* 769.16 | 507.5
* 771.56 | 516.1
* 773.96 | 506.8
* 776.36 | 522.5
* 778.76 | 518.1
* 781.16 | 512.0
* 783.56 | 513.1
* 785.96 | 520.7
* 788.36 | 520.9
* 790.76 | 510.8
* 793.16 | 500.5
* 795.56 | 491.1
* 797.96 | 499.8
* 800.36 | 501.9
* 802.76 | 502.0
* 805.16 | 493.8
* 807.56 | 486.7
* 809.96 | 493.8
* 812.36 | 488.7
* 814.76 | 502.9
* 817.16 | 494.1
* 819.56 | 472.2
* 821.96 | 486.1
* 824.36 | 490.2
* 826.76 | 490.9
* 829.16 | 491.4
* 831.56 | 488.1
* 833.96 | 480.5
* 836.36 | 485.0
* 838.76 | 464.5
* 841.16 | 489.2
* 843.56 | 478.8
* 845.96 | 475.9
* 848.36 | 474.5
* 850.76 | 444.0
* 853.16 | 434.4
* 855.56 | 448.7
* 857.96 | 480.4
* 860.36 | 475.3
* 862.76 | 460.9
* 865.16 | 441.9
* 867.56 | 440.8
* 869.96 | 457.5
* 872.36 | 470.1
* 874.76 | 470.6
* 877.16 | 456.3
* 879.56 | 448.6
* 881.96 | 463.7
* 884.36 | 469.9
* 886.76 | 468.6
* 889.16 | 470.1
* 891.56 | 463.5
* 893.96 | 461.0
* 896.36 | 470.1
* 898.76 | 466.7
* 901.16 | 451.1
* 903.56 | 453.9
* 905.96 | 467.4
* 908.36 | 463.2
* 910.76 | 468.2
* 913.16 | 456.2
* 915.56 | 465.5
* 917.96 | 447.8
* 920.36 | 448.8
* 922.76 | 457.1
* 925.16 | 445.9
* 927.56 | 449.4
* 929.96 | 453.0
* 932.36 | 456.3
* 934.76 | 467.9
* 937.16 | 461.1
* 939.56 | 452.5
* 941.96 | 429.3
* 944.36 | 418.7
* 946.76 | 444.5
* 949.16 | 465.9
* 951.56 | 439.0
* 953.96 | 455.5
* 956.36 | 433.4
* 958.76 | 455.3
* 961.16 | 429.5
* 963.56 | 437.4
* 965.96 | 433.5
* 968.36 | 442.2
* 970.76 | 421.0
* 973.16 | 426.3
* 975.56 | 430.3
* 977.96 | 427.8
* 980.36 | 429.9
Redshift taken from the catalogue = 0.000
